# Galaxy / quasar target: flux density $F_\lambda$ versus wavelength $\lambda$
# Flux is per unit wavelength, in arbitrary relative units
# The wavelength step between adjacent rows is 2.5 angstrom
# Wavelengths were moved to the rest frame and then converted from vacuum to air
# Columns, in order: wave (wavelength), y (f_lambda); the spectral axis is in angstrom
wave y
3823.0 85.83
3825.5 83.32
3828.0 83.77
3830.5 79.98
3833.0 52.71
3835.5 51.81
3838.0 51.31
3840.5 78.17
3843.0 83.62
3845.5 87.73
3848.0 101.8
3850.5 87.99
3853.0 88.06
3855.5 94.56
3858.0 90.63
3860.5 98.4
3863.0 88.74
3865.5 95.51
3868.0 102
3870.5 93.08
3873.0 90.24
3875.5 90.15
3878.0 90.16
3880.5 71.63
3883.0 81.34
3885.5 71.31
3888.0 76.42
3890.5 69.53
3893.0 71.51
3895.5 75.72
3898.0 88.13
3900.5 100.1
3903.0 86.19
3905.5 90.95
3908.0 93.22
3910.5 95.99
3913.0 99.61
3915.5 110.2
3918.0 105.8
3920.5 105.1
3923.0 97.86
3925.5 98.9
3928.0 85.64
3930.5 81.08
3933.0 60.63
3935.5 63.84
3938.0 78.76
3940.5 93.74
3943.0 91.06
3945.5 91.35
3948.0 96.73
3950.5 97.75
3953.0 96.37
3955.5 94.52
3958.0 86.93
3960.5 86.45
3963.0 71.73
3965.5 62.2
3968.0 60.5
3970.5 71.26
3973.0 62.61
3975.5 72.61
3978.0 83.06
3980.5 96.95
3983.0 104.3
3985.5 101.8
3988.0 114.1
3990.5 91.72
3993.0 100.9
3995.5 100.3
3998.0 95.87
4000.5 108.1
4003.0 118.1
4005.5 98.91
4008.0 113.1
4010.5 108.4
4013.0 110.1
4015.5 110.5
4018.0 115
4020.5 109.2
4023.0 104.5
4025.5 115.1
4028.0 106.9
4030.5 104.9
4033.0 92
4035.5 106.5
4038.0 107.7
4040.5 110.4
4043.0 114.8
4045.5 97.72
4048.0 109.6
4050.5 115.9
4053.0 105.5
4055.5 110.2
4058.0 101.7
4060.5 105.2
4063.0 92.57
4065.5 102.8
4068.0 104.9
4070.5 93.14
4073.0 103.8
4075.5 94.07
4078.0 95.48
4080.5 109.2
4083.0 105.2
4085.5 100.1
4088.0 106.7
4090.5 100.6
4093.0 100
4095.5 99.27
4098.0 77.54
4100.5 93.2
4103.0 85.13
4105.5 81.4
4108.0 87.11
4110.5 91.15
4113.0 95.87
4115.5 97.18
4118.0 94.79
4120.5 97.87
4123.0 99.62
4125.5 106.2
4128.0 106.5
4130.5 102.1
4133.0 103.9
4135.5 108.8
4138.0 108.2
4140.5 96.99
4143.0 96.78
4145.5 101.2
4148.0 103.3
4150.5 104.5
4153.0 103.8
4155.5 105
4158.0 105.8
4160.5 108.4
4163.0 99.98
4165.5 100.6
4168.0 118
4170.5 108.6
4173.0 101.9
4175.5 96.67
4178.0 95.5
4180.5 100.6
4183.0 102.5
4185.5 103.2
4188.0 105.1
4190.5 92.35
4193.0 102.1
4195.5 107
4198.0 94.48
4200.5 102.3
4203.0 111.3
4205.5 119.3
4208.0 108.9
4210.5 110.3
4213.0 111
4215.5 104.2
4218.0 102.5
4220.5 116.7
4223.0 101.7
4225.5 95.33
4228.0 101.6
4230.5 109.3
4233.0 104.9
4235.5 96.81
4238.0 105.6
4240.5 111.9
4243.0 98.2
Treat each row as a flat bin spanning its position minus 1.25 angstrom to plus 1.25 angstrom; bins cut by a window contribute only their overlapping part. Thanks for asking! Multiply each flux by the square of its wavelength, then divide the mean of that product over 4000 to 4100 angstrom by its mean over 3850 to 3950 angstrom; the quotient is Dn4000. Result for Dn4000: 1.3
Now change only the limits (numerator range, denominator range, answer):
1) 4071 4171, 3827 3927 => 1.30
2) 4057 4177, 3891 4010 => 1.20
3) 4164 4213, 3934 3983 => 1.42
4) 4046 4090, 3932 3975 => 1.36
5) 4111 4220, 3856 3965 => 1.33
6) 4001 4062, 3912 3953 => 1.24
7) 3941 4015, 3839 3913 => 1.12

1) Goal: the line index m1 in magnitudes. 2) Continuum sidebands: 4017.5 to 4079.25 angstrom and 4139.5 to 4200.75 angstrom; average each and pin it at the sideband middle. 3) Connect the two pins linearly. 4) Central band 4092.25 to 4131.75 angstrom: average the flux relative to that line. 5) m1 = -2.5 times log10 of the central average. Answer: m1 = 0.10 mag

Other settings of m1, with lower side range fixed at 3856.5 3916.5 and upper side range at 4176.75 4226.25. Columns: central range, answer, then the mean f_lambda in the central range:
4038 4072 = -0.09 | 105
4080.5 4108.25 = 0.04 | 95.1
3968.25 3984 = 0.16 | 80.1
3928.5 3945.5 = 0.15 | 79.5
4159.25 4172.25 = -0.04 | 107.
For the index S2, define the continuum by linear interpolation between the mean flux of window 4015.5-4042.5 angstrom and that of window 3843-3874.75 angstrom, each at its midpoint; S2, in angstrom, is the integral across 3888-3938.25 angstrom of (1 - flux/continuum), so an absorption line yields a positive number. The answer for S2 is 5.0 angstrom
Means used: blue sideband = 92.8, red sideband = 108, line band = 87.8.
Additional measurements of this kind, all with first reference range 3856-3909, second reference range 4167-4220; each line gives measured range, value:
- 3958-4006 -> 1.62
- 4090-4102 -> 0.67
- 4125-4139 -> -0.66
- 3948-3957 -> -0.54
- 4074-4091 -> -0.60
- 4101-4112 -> 1.41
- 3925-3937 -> 1.69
